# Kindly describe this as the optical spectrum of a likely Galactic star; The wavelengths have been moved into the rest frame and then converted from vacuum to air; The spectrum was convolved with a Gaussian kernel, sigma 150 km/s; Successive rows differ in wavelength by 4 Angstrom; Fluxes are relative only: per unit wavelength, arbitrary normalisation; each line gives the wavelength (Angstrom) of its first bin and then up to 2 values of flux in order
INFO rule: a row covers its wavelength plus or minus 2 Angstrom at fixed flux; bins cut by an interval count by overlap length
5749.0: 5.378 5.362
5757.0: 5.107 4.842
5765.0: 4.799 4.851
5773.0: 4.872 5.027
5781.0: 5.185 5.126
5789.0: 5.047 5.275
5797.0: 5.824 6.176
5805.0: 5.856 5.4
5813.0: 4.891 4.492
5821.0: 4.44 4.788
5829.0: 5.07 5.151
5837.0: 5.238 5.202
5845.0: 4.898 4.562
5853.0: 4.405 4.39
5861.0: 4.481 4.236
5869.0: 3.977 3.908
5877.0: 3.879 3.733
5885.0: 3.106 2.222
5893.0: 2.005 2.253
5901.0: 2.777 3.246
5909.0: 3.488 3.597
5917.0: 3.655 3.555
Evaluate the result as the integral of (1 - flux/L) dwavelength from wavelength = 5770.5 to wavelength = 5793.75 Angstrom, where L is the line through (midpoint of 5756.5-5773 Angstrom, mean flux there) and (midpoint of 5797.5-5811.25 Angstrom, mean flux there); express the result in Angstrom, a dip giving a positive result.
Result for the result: 0.9 Angstrom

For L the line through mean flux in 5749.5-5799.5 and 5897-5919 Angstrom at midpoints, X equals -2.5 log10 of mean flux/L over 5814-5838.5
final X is -0.11 mag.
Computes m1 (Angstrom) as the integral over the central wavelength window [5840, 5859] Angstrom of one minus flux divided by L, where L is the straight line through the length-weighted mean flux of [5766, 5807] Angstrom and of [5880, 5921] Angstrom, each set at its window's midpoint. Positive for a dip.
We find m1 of -2.9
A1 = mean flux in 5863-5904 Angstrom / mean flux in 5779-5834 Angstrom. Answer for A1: 0.62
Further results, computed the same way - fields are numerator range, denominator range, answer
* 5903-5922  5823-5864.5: 0.73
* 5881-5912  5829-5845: 0.55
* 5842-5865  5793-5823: 0.86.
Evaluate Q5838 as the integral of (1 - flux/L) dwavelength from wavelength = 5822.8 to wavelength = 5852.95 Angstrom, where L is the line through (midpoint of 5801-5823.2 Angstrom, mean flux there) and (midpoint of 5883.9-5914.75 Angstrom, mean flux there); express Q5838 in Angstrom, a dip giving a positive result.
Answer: -3.5 Angstrom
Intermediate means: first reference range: 5.12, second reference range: 2.82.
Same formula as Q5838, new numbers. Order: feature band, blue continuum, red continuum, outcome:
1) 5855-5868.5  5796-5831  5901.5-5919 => 0.0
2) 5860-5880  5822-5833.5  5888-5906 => -3.7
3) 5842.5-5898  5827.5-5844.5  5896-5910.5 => 4.5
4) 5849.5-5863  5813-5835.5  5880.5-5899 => -2.6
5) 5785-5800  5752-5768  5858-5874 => -2.1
